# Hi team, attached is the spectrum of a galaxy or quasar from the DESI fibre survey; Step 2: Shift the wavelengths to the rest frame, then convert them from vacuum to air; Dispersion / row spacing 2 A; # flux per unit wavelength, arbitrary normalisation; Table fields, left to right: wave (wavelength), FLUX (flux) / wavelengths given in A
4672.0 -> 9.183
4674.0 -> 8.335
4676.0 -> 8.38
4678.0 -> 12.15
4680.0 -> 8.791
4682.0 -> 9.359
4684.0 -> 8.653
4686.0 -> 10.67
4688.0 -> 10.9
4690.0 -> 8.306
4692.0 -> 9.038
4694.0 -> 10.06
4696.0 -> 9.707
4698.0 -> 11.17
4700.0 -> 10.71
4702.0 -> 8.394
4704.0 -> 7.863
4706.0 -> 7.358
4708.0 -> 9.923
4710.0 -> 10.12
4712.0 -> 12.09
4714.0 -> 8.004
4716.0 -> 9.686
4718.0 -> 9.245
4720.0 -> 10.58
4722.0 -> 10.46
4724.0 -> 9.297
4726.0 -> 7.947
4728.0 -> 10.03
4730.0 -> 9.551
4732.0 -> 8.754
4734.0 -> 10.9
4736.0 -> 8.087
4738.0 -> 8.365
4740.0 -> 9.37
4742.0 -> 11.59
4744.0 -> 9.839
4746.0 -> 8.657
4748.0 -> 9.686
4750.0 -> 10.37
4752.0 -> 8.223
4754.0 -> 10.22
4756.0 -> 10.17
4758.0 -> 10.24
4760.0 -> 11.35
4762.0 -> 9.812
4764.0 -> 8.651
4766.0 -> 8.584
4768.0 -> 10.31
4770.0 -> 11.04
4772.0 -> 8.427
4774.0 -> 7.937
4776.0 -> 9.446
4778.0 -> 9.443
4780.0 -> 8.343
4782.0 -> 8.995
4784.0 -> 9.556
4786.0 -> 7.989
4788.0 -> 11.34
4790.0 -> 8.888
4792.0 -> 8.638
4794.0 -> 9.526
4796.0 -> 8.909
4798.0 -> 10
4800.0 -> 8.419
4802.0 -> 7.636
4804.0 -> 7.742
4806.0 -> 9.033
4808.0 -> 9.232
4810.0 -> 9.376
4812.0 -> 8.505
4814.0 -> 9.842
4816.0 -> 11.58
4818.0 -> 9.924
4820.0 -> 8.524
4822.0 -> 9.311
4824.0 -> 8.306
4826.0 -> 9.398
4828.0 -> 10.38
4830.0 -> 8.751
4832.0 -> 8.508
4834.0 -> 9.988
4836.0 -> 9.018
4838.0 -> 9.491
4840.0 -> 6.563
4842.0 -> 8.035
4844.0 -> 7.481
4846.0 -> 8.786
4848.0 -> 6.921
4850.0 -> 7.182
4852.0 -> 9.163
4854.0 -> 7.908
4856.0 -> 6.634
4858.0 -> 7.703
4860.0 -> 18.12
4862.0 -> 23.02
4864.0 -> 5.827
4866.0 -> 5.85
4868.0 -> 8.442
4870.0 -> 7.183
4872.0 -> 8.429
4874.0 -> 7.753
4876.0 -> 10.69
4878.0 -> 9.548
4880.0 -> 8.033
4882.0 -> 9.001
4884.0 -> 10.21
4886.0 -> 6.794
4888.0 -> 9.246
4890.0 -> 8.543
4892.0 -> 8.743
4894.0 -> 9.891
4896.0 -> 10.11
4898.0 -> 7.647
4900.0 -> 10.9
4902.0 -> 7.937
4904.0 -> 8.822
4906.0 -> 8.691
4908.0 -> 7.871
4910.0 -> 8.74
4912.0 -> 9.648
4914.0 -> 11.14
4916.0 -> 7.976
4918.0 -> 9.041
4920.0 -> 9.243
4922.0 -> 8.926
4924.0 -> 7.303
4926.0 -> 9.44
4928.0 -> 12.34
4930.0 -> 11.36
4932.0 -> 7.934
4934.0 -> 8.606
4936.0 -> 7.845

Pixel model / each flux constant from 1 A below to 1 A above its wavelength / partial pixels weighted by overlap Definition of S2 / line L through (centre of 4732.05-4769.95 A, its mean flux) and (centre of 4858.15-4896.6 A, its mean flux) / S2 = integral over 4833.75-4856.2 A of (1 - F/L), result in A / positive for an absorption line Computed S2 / 3.7 A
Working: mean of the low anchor 9.7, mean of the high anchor 9.71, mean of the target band 8.09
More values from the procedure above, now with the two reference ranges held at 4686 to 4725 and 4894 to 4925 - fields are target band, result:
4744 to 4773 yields -0.7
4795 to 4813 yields 1.1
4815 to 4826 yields -0.3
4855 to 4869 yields -2.6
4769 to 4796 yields 0.6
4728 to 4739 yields 0.4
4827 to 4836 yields -0.1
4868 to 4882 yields 0.7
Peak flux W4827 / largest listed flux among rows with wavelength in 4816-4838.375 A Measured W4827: 11.58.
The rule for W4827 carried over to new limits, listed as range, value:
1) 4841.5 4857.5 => 9.163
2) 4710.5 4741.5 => 12.09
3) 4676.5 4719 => 12.15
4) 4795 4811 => 10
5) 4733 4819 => 11.59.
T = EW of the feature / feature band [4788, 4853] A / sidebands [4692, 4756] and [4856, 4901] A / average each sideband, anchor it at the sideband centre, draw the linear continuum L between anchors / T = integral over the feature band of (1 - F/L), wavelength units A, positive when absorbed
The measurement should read 4.6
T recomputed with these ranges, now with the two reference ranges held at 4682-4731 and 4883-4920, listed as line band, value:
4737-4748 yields -0.1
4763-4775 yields 0.3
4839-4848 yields 1.5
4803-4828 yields -0.1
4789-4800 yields 0.2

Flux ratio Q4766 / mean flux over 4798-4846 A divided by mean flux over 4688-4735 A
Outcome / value 0.93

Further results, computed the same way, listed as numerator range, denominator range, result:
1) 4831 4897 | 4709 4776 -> 0.94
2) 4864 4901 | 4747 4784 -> 0.91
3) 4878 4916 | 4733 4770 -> 0.92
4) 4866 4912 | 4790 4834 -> 0.96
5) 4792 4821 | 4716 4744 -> 0.96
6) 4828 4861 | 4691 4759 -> 0.92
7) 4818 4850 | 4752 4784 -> 0.91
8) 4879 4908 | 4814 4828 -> 0.92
